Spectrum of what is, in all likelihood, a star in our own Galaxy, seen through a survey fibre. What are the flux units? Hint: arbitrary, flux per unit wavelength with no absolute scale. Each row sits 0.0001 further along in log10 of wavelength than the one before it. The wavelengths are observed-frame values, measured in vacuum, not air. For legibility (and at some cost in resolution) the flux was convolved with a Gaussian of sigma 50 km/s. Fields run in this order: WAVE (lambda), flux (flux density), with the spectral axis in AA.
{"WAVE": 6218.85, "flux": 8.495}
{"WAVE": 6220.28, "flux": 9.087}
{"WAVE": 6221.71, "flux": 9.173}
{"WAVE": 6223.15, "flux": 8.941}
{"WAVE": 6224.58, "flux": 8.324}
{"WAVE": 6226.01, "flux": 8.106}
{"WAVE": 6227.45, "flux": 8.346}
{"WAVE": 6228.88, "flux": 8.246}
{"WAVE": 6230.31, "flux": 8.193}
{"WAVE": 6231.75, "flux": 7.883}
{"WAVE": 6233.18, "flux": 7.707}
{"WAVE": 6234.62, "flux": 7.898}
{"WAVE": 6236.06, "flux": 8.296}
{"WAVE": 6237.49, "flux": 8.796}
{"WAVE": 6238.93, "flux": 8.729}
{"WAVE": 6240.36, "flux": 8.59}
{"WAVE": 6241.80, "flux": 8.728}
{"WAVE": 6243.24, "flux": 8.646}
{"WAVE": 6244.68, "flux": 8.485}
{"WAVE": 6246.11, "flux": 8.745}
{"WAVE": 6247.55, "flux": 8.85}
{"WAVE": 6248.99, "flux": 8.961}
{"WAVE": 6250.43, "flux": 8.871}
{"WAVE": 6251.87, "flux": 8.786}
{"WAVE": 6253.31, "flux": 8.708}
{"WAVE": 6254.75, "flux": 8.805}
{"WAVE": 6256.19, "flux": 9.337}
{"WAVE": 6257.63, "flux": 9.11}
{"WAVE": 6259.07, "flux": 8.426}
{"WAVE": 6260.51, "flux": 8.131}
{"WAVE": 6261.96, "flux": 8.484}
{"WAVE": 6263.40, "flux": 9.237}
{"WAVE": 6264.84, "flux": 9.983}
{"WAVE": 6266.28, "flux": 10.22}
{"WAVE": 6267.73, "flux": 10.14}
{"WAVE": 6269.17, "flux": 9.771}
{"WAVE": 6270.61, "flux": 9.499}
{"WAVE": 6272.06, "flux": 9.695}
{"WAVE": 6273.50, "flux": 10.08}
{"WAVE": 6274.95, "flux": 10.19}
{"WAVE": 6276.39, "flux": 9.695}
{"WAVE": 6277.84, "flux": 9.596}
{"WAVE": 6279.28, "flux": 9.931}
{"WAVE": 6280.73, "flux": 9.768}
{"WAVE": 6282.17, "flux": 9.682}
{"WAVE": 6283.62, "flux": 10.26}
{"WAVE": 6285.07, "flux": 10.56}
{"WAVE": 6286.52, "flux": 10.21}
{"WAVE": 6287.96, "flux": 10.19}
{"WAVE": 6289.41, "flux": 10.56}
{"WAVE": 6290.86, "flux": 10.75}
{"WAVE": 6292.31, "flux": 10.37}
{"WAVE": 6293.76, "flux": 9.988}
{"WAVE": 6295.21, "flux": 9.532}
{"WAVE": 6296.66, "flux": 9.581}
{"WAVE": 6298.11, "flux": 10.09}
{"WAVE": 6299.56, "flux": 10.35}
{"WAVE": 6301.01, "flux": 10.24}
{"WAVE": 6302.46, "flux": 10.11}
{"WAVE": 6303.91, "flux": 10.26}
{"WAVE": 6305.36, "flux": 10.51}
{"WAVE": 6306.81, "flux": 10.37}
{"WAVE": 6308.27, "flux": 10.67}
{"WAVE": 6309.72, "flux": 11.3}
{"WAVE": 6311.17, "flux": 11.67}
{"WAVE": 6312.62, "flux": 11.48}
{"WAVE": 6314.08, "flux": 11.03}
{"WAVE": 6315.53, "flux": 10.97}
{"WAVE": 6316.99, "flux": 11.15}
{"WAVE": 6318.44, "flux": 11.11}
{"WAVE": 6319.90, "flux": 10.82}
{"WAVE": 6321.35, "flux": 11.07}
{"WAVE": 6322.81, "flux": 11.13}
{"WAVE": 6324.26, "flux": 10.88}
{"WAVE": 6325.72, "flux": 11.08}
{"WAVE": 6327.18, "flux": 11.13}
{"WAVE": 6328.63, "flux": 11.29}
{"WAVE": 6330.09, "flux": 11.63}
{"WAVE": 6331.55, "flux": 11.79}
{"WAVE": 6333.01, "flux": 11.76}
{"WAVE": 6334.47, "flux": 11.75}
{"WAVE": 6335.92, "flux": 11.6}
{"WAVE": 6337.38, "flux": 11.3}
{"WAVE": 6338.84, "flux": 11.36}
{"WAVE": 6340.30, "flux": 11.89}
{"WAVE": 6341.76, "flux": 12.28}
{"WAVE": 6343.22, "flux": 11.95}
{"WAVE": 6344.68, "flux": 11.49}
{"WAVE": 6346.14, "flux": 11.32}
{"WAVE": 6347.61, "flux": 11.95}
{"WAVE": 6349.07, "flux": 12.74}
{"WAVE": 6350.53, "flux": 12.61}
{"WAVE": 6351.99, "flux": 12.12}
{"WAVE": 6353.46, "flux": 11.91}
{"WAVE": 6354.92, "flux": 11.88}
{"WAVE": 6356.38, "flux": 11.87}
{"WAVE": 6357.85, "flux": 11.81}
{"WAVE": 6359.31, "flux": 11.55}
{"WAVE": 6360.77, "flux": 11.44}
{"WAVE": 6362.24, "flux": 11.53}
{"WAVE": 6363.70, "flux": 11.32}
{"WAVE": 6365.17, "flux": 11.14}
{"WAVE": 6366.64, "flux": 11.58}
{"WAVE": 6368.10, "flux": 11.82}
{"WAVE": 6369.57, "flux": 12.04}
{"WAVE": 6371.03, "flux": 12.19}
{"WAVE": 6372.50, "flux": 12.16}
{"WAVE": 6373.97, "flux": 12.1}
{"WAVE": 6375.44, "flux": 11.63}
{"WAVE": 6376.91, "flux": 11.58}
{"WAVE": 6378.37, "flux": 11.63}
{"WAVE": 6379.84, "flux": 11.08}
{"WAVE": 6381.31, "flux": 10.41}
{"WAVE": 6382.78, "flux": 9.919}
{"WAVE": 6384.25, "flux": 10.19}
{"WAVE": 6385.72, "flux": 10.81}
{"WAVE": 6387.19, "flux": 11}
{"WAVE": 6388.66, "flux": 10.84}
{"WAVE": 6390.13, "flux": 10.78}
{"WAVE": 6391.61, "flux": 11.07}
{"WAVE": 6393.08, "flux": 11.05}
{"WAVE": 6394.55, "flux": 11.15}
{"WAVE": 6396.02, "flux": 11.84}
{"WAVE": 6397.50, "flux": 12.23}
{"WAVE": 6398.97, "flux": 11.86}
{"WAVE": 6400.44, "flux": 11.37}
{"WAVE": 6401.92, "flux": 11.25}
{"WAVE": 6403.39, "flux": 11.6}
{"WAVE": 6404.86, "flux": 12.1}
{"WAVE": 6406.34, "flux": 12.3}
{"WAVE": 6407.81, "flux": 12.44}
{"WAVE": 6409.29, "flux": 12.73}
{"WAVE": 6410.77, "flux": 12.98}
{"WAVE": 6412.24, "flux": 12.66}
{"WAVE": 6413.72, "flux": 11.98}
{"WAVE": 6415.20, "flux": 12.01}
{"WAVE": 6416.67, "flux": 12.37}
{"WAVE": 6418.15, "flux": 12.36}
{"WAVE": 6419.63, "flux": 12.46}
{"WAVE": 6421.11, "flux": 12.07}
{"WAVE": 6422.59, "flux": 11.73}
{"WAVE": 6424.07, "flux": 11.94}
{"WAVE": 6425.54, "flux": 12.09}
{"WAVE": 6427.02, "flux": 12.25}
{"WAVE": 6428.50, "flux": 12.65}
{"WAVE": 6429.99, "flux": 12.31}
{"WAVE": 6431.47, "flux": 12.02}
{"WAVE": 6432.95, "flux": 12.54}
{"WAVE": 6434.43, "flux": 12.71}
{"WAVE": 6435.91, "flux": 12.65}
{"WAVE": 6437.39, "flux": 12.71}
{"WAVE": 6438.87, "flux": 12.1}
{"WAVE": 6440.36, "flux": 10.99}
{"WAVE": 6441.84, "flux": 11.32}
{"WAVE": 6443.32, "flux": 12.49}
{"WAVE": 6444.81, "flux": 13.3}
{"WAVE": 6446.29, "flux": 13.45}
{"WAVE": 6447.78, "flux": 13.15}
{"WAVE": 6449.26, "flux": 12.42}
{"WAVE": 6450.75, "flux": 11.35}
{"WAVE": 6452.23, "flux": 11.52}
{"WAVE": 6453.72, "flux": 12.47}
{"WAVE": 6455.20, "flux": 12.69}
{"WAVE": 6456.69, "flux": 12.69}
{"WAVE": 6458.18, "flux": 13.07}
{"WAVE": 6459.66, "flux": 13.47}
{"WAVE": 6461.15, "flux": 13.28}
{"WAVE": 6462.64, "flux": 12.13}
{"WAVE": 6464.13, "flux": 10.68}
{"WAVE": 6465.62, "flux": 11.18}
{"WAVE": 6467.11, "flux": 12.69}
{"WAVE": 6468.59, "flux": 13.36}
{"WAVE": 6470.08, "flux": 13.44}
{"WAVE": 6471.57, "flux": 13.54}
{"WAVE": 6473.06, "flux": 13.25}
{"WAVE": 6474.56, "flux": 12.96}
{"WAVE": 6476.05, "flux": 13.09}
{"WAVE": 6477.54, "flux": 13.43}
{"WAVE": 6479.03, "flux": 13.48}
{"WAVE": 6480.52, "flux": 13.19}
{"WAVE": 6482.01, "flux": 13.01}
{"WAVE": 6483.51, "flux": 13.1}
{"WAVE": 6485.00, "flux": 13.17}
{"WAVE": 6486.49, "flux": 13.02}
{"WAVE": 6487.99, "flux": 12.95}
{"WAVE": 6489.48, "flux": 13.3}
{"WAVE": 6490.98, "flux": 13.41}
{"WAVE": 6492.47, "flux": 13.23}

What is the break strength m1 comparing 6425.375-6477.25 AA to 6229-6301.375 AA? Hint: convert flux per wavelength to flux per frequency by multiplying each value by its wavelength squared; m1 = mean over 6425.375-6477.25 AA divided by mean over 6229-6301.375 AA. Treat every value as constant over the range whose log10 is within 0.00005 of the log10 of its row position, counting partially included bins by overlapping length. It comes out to 1.4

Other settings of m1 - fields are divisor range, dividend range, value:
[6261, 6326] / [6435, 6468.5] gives 1.26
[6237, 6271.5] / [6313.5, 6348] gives 1.30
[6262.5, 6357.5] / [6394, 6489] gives 1.20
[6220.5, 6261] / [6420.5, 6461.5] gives 1.54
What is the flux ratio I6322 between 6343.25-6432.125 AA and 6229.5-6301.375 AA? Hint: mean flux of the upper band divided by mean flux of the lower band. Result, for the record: 1.26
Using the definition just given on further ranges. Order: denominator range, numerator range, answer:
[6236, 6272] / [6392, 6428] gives 1.34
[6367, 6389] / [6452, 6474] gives 1.12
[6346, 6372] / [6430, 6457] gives 1.04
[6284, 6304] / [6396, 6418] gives 1.19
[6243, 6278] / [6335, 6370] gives 1.28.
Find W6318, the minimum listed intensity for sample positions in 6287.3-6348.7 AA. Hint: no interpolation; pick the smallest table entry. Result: 9.532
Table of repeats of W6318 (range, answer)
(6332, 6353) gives 11.3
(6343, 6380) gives 11.08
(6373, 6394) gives 9.919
